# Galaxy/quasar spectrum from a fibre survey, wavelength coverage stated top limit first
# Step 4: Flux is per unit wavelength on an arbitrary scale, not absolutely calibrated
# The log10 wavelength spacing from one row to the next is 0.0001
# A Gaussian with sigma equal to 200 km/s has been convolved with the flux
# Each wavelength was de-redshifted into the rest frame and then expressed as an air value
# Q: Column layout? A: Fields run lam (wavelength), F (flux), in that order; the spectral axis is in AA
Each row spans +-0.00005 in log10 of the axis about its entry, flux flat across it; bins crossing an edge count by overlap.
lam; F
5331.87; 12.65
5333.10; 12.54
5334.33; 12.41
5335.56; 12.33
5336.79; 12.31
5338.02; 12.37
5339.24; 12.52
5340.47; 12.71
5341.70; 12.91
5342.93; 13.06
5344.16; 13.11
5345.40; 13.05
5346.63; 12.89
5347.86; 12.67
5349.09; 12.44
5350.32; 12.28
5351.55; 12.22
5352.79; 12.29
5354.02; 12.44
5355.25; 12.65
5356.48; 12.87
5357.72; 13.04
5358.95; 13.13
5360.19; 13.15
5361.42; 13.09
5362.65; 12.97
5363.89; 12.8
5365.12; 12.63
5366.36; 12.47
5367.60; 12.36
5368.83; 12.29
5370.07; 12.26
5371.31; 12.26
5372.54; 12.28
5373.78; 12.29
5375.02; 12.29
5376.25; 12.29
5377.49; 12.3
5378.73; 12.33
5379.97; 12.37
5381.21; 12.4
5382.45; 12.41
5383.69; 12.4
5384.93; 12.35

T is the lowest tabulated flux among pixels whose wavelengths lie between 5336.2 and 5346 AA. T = 12.31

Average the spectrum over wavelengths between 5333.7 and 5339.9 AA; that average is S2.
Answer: 12.4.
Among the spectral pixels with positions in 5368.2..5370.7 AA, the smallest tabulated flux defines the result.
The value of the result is 12.26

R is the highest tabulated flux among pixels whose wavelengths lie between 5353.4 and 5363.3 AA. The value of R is 13.15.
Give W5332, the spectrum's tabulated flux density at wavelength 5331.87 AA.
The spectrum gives 12.65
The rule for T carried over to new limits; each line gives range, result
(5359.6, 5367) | 12.47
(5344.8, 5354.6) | 12.22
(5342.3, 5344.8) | 13.06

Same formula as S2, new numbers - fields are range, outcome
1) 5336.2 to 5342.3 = 12.6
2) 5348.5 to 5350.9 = 12.4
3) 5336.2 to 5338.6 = 12.3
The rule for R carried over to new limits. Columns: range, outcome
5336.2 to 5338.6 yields 12.37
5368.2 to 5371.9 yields 12.29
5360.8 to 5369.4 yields 13.09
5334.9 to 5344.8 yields 13.11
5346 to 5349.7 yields 12.89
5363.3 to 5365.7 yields 12.8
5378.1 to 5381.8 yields 12.4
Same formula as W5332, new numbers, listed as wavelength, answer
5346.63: 12.89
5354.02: 12.44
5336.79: 12.31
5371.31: 12.26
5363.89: 12.8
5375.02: 12.29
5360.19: 13.15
